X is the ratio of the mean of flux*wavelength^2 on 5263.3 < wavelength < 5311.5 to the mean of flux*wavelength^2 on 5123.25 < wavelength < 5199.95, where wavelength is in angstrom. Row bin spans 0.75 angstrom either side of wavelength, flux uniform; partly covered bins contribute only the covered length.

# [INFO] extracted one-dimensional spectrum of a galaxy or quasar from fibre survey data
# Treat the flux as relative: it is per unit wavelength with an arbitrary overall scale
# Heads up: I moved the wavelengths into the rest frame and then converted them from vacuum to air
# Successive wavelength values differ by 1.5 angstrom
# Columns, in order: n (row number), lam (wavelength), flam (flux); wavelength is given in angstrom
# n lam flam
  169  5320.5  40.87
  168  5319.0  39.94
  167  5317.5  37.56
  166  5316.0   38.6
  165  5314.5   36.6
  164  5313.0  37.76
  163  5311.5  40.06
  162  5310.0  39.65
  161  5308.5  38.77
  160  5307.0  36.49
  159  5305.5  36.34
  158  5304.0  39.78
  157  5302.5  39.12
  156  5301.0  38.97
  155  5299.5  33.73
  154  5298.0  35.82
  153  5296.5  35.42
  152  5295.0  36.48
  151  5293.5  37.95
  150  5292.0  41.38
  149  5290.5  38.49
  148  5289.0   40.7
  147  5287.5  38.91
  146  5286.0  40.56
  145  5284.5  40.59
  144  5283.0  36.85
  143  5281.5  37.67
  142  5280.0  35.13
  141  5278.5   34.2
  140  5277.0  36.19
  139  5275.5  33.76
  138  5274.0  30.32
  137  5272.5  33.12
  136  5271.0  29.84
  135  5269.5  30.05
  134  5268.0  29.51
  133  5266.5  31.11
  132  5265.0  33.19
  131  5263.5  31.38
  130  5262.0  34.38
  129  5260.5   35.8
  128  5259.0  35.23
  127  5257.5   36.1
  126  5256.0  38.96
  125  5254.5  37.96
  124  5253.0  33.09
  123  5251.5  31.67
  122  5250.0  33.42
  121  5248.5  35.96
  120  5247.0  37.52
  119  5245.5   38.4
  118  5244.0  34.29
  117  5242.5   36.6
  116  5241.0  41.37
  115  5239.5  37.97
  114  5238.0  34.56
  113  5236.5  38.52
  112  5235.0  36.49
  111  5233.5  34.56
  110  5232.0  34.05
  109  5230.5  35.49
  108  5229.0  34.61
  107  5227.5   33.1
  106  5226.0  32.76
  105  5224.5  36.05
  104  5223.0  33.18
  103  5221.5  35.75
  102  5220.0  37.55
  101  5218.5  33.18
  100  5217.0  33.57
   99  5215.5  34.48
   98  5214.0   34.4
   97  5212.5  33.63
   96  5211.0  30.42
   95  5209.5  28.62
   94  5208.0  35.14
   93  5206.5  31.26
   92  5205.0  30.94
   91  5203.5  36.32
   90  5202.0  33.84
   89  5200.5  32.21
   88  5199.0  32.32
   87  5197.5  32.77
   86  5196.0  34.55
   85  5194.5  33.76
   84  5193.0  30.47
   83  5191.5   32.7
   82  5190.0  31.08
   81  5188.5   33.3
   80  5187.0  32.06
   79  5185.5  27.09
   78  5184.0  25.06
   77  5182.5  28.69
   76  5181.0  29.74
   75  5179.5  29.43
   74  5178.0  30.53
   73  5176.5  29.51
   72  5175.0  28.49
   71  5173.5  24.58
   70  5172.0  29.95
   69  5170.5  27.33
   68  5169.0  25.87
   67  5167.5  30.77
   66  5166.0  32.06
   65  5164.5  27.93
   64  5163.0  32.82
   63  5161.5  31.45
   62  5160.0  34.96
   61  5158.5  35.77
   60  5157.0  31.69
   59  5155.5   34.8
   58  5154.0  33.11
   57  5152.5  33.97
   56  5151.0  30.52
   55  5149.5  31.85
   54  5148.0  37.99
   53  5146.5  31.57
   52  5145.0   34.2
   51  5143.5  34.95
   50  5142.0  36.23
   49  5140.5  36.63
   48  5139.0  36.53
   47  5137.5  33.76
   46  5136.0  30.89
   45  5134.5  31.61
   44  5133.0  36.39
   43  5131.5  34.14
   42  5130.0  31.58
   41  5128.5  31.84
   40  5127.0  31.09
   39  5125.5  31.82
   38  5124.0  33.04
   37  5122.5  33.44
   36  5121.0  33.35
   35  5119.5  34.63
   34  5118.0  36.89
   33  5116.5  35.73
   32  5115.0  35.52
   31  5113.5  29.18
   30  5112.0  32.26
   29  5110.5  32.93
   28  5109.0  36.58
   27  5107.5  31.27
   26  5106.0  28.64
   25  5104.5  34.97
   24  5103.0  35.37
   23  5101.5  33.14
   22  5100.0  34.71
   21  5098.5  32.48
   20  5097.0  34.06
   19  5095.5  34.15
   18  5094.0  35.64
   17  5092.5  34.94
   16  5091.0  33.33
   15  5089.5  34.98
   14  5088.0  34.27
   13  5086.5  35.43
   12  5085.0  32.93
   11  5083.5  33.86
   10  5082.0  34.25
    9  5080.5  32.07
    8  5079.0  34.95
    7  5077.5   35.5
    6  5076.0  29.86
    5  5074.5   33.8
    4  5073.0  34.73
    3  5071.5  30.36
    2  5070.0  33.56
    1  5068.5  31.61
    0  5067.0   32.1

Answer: 1.19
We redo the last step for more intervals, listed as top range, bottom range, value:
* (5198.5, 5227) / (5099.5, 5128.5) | 1.04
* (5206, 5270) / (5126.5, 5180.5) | 1.11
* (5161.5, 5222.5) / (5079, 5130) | 0.97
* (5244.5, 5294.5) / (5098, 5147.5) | 1.12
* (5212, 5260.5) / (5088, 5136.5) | 1.11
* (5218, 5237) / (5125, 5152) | 1.08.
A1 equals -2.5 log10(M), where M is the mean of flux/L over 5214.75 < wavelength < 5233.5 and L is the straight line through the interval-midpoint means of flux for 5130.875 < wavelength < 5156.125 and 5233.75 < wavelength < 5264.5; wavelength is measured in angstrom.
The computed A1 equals 0.03 mag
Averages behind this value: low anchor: 34.1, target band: 34.5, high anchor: 35.9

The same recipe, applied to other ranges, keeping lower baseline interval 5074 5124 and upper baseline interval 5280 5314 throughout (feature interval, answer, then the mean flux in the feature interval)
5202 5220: 0.10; 33.1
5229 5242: 0.01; 36.5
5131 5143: 0.00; 34.5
